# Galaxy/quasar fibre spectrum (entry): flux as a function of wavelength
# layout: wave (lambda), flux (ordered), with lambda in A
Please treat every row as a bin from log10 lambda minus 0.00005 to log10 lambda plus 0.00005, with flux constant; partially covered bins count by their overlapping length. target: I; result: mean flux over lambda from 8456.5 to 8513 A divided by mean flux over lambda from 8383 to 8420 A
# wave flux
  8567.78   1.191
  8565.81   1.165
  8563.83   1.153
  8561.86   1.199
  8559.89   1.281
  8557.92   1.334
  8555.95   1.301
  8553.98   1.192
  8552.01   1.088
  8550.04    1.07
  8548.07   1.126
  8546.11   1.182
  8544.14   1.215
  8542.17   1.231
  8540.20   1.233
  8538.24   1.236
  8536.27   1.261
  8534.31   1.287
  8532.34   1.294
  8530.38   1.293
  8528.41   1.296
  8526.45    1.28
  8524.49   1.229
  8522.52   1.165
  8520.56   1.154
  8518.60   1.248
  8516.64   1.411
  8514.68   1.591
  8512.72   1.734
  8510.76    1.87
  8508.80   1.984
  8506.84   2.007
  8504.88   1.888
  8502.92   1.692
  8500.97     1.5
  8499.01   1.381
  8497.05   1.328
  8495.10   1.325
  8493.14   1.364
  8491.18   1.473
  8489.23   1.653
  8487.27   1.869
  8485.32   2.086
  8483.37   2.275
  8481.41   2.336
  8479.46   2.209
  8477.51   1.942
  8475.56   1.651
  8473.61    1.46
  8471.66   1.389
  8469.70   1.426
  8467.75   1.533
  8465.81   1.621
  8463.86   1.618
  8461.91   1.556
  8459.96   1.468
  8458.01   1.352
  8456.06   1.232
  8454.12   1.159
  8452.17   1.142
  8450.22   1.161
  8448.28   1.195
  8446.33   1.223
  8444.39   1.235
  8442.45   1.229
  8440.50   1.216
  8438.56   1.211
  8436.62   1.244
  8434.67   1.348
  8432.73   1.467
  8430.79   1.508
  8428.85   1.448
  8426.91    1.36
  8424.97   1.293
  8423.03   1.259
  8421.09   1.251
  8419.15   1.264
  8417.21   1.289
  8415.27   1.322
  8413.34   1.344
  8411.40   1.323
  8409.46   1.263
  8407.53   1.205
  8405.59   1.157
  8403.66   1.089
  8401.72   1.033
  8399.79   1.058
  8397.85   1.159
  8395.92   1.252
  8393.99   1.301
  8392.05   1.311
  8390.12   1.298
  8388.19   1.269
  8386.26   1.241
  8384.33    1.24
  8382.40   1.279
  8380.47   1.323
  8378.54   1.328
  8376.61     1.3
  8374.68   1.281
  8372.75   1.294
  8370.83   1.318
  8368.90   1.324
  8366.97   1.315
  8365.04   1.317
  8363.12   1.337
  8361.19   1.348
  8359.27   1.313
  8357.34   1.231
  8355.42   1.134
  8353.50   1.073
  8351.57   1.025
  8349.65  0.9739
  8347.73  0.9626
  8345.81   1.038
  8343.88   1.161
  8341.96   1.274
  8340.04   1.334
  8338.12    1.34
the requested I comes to 1.4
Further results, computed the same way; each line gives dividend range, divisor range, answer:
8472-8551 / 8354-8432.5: 1.19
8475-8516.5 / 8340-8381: 1.44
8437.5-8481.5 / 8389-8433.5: 1.13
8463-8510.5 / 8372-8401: 1.36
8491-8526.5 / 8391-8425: 1.23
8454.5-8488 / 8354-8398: 1.32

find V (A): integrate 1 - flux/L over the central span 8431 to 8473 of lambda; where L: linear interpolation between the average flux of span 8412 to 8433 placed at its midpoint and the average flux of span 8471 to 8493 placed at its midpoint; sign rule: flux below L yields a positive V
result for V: 6.6 A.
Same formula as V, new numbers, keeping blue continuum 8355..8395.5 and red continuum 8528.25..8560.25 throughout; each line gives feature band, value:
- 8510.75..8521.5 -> -2.0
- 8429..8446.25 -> -0.6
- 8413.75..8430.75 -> -0.6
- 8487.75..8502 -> -2.3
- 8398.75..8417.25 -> 1.1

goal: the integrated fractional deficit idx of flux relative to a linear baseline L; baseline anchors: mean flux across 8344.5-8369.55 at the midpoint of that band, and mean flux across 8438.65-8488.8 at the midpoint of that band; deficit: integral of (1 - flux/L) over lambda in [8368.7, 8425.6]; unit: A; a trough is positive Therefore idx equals 2.54 A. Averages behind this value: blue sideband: 1.18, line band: 1.25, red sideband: 1.54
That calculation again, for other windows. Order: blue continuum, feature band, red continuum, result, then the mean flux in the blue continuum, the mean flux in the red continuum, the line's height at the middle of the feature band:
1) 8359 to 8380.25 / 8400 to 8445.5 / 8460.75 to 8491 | 7.92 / 1.32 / 1.77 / 1.54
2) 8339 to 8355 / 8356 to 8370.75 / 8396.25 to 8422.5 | -2.24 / 1.11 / 1.21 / 1.14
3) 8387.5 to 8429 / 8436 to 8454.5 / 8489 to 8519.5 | 2.38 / 1.25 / 1.59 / 1.38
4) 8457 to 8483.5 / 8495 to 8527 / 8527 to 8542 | -2.29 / 1.68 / 1.27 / 1.42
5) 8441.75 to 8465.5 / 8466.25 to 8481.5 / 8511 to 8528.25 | -4.33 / 1.31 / 1.37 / 1.33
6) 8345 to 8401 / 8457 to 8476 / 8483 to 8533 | -0.71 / 1.23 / 1.55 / 1.45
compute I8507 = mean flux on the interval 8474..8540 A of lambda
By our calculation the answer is 1.58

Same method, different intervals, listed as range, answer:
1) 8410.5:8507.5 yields 1.48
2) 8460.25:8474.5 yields 1.51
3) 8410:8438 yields 1.33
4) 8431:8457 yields 1.24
